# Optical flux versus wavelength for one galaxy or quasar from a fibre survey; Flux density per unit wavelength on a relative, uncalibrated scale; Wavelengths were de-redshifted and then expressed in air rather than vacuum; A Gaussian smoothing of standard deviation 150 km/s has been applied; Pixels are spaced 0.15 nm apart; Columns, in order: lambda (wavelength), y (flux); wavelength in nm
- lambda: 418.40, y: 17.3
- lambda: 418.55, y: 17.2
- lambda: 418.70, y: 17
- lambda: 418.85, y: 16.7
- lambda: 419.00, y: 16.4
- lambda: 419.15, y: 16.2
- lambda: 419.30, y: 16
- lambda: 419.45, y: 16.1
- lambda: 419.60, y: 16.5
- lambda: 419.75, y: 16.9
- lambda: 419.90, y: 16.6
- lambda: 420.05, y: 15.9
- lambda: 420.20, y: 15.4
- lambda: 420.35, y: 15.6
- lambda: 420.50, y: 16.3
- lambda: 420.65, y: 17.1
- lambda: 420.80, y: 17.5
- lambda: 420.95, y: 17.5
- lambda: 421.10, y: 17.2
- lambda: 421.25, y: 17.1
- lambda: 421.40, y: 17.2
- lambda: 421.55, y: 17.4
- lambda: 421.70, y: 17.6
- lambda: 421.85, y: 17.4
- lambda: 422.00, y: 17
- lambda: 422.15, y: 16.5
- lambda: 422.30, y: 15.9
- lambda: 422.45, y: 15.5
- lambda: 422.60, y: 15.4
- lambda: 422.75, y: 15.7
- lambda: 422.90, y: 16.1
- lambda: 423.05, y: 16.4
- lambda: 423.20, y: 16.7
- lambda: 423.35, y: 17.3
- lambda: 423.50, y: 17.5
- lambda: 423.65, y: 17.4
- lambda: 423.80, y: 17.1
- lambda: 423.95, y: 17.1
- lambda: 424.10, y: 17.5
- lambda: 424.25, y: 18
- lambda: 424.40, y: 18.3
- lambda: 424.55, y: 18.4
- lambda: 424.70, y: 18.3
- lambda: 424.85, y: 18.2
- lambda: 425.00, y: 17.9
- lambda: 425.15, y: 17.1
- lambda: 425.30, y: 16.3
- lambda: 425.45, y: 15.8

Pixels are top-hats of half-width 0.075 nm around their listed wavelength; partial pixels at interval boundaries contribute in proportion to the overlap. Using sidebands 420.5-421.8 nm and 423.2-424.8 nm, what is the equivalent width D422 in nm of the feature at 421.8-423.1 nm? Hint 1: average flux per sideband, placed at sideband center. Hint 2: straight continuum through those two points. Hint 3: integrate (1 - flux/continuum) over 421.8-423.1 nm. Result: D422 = 0.09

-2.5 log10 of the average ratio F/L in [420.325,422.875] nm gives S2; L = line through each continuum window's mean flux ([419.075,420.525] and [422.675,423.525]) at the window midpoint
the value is -0.02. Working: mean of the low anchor 16.1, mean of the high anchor 16.6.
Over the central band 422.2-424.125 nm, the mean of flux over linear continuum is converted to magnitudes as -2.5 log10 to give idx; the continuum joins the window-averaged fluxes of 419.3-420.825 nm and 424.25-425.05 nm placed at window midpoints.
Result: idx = 0.07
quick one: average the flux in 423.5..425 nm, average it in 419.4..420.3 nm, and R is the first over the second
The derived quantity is 1.10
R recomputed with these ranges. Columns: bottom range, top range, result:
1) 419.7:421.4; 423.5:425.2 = 1.07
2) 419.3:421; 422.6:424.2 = 1.02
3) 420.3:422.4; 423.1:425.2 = 1.04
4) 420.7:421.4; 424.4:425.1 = 1.05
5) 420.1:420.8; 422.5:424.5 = 1.04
